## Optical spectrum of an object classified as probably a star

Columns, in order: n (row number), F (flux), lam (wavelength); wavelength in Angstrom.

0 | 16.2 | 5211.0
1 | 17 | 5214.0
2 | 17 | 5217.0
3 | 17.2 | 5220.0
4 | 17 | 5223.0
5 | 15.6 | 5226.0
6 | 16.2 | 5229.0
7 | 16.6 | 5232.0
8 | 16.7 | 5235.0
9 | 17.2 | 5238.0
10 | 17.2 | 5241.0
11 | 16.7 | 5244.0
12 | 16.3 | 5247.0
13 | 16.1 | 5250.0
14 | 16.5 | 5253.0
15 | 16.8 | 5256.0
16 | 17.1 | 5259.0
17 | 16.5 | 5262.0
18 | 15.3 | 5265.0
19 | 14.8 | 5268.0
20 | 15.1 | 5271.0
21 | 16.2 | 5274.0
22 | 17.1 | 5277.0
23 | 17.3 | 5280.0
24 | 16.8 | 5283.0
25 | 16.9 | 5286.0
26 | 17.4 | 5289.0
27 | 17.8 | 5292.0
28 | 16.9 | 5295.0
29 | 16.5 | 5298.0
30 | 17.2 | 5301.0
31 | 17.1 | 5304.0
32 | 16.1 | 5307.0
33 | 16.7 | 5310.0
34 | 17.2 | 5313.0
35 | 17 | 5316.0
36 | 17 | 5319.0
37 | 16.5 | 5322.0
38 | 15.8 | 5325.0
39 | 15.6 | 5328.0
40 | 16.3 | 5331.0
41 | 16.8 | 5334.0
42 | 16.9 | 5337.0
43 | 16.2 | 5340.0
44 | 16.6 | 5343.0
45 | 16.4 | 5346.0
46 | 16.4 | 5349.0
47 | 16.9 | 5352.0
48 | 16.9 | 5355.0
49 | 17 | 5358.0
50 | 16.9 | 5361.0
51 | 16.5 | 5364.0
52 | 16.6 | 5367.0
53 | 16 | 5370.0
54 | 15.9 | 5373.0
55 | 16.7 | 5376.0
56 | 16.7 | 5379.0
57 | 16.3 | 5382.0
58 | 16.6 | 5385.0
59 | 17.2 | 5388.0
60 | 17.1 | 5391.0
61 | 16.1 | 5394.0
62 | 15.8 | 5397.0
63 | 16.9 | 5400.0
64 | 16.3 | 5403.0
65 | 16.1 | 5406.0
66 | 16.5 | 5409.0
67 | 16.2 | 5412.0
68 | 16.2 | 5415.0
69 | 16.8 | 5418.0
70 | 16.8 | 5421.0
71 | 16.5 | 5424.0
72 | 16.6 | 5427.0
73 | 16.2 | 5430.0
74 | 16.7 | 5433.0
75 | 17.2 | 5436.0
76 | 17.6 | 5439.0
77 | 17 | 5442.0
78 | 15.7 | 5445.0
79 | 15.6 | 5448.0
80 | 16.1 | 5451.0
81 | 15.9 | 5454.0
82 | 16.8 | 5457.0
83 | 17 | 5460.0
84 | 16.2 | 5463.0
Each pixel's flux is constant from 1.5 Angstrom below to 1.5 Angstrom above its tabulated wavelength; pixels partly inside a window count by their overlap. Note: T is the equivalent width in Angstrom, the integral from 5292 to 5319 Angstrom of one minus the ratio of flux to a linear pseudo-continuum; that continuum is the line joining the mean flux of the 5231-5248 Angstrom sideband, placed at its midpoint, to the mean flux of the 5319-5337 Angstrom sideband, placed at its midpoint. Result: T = -0.7 Angstrom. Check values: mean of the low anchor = 16.8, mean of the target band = 16.9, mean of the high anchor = 16.3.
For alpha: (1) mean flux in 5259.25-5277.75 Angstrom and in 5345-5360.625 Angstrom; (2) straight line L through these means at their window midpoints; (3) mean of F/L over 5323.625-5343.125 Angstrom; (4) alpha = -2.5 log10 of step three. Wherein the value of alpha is 0.02 mag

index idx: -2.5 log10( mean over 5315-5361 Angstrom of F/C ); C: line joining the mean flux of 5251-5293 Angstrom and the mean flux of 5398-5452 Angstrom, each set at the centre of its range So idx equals -0.003 mag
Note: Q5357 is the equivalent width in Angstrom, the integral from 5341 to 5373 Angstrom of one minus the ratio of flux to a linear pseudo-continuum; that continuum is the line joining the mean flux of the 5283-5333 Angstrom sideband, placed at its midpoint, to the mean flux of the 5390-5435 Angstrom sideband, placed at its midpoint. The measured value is 0.1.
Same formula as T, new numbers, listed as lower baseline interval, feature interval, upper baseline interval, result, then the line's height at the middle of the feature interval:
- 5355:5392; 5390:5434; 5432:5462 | 0.4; 16.6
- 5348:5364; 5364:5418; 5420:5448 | 0.9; 16.7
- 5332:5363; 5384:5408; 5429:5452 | 0.1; 16.6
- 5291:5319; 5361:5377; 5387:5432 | 0.3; 16.7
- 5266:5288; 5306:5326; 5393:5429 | -0.4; 16.3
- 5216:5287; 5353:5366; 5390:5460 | -0.3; 16.5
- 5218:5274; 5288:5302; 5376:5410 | -0.6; 16.4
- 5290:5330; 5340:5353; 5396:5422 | 0.1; 16.6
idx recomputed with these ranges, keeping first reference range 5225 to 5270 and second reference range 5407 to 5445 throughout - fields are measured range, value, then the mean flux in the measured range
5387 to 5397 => 0.00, 16.6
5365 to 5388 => 0.01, 16.5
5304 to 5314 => -0.02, 16.7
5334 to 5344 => -0.01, 16.6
